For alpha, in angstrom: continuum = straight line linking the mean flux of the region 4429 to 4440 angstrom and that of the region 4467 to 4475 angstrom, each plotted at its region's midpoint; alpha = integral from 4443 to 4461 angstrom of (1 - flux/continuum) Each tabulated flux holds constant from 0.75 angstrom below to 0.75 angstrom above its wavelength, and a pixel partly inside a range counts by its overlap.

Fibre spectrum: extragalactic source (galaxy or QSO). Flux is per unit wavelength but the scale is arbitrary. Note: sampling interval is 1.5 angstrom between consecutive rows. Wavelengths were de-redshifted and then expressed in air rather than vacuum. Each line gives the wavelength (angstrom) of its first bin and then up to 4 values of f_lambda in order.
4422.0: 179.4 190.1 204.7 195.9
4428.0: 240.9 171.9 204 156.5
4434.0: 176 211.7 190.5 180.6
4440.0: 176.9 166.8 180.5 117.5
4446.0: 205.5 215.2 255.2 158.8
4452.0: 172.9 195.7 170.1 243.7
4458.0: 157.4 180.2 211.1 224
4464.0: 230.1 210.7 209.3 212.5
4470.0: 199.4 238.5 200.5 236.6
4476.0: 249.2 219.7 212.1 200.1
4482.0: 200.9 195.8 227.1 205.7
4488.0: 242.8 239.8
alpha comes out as 0.9 angstrom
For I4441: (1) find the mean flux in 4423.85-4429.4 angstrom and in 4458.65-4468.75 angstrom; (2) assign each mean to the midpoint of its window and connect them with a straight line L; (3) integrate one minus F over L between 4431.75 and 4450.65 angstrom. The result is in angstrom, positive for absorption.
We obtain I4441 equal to 2.2 angstrom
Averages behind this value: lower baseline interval 207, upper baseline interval 211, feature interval 185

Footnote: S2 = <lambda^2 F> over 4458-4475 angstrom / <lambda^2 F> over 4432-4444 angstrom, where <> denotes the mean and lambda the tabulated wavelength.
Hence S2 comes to 1.2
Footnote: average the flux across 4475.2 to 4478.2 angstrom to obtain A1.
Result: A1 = 235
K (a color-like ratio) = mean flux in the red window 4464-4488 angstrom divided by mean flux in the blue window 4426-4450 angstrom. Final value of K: 1.1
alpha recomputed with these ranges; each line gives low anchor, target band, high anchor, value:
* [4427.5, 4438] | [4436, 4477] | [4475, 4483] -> 1.0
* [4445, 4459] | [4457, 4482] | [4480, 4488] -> -1.1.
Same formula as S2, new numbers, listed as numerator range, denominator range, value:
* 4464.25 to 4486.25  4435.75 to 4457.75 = 1.16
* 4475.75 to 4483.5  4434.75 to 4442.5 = 1.17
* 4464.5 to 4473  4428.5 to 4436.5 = 1.17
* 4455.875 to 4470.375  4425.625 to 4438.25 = 1.09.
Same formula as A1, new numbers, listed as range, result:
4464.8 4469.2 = 211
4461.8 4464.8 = 227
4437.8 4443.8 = 176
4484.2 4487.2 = 216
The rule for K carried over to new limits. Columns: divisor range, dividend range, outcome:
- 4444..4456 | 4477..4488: 1.12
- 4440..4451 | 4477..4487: 1.12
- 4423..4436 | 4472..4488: 1.11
